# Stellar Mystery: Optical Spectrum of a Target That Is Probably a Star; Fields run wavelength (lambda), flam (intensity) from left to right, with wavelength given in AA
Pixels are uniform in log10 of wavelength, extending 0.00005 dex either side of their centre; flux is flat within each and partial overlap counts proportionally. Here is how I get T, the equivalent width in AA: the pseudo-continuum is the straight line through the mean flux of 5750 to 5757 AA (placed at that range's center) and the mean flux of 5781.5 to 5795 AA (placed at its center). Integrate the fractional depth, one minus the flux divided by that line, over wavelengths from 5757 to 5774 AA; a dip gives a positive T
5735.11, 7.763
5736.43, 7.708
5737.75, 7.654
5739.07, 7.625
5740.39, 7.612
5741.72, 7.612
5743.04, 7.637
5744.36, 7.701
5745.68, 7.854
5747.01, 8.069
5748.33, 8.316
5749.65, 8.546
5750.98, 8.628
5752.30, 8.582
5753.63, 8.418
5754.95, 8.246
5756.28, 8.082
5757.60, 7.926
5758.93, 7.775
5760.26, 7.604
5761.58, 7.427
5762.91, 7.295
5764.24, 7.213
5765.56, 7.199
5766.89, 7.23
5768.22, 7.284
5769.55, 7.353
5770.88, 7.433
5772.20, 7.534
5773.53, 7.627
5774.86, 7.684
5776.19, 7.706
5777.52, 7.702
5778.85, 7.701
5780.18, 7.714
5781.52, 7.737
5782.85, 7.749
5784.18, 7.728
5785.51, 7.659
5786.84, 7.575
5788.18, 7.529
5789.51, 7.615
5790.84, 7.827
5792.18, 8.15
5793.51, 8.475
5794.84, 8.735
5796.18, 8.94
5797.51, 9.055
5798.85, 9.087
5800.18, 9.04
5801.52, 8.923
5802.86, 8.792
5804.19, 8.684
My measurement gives 1.6 AA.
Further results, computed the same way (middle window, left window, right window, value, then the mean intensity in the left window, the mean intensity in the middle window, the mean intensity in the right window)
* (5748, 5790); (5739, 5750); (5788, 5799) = 2.01 AA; 7.88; 7.74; 8.39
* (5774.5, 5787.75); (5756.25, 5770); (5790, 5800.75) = 0.70 AA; 7.46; 7.69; 8.65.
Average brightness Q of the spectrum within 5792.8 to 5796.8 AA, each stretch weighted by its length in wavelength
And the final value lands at 8.71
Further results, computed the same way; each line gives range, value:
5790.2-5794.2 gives 8.16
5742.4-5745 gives 7.68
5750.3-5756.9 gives 8.38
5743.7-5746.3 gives 7.79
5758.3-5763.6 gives 7.52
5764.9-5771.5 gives 7.29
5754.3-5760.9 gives 7.92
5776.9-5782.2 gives 7.7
